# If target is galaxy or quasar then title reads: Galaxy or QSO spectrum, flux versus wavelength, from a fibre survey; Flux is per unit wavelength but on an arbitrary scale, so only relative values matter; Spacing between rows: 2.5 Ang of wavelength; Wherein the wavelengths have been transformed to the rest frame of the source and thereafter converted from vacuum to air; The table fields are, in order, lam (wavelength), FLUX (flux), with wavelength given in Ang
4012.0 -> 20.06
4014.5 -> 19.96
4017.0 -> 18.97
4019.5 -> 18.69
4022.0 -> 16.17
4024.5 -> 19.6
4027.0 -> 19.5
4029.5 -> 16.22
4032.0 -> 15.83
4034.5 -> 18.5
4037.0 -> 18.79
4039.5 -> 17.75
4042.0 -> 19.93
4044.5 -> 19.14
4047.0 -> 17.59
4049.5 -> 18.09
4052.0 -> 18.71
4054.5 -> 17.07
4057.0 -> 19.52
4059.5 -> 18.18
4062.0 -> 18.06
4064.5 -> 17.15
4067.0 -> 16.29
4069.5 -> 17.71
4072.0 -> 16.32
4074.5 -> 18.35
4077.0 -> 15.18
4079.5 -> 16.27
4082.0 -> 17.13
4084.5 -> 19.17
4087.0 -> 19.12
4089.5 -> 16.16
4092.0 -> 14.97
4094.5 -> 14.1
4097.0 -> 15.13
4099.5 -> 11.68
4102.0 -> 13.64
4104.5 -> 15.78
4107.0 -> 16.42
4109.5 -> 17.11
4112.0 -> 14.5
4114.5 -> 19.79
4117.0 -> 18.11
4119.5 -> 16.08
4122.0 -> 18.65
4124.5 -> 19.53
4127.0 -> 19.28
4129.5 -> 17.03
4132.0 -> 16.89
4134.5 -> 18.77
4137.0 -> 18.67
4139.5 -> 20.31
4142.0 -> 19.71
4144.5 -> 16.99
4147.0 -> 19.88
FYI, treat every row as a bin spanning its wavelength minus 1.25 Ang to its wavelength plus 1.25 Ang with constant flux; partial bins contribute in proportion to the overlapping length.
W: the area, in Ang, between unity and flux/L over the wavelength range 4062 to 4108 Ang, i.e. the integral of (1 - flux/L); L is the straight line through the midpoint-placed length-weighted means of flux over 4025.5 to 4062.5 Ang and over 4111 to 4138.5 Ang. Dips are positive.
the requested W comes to 4.8 Ang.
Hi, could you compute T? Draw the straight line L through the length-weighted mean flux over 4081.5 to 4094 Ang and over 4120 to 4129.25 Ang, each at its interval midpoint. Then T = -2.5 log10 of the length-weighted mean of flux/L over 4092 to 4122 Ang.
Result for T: 0.142 mag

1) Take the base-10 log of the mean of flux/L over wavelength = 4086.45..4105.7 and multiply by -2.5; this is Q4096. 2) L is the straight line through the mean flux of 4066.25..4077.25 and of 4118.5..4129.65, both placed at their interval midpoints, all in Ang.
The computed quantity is 0.176 mag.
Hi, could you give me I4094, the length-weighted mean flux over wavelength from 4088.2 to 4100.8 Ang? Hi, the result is 14.4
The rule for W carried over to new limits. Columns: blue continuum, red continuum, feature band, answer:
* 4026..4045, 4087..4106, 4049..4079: -1.6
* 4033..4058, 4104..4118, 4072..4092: 0.6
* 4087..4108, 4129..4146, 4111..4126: -0.9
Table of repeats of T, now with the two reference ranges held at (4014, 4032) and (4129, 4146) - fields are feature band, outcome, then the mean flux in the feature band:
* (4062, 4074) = 0.074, 17.1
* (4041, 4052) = -0.025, 18.7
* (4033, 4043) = -0.024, 18.6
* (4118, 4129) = 0.006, 18.3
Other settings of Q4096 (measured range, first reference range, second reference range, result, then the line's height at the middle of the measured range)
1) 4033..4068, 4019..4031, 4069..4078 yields -0.05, 17.4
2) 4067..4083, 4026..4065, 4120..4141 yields 0.09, 18.3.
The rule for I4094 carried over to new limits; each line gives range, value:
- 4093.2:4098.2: 14.6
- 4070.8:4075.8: 17.3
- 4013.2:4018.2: 19.5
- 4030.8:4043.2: 18.2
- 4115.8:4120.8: 17.1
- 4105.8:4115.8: 17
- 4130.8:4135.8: 17.8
